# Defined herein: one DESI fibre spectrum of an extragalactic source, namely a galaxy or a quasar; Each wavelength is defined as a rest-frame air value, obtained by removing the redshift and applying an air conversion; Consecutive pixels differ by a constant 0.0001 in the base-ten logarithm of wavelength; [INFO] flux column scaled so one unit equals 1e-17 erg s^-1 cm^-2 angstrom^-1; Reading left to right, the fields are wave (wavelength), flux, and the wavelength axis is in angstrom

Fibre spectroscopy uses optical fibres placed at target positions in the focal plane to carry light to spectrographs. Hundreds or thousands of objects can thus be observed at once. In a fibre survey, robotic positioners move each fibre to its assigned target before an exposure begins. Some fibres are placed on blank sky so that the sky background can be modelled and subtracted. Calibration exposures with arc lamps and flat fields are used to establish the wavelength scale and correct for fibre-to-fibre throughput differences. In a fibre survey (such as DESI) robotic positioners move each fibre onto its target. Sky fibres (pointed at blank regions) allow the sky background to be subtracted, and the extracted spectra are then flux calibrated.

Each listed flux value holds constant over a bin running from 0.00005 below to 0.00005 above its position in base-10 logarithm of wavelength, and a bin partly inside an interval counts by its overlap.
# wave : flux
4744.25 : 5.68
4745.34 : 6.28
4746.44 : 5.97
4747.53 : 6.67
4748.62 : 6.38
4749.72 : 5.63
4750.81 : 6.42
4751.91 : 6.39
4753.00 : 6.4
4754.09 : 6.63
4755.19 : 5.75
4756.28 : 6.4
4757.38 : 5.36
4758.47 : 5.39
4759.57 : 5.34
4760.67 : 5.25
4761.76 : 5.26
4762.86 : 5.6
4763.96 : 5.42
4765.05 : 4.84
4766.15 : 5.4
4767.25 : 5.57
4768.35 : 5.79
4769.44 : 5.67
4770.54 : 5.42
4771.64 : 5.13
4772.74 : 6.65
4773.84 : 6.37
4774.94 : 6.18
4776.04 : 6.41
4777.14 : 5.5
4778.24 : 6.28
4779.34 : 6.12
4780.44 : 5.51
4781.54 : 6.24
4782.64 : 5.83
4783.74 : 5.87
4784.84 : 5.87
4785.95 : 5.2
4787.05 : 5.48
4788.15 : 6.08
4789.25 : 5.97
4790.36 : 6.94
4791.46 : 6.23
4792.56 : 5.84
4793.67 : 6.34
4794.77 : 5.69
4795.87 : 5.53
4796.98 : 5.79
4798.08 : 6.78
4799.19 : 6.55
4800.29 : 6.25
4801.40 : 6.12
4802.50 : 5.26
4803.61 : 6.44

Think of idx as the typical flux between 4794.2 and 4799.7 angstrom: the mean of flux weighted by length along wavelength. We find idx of 6.07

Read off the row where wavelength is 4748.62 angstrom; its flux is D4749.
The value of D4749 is 6.38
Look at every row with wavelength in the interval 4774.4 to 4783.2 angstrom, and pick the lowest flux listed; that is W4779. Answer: 5.5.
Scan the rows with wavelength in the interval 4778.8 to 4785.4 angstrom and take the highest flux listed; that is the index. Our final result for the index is 6.24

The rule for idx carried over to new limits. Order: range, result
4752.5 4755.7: 6.26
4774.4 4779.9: 6.1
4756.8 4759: 5.39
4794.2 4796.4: 5.64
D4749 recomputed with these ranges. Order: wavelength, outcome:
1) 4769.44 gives 5.67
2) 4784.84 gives 5.87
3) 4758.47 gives 5.39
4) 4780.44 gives 5.51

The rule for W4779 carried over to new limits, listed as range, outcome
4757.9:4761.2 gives 5.25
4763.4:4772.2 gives 4.84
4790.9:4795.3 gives 5.69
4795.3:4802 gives 5.53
